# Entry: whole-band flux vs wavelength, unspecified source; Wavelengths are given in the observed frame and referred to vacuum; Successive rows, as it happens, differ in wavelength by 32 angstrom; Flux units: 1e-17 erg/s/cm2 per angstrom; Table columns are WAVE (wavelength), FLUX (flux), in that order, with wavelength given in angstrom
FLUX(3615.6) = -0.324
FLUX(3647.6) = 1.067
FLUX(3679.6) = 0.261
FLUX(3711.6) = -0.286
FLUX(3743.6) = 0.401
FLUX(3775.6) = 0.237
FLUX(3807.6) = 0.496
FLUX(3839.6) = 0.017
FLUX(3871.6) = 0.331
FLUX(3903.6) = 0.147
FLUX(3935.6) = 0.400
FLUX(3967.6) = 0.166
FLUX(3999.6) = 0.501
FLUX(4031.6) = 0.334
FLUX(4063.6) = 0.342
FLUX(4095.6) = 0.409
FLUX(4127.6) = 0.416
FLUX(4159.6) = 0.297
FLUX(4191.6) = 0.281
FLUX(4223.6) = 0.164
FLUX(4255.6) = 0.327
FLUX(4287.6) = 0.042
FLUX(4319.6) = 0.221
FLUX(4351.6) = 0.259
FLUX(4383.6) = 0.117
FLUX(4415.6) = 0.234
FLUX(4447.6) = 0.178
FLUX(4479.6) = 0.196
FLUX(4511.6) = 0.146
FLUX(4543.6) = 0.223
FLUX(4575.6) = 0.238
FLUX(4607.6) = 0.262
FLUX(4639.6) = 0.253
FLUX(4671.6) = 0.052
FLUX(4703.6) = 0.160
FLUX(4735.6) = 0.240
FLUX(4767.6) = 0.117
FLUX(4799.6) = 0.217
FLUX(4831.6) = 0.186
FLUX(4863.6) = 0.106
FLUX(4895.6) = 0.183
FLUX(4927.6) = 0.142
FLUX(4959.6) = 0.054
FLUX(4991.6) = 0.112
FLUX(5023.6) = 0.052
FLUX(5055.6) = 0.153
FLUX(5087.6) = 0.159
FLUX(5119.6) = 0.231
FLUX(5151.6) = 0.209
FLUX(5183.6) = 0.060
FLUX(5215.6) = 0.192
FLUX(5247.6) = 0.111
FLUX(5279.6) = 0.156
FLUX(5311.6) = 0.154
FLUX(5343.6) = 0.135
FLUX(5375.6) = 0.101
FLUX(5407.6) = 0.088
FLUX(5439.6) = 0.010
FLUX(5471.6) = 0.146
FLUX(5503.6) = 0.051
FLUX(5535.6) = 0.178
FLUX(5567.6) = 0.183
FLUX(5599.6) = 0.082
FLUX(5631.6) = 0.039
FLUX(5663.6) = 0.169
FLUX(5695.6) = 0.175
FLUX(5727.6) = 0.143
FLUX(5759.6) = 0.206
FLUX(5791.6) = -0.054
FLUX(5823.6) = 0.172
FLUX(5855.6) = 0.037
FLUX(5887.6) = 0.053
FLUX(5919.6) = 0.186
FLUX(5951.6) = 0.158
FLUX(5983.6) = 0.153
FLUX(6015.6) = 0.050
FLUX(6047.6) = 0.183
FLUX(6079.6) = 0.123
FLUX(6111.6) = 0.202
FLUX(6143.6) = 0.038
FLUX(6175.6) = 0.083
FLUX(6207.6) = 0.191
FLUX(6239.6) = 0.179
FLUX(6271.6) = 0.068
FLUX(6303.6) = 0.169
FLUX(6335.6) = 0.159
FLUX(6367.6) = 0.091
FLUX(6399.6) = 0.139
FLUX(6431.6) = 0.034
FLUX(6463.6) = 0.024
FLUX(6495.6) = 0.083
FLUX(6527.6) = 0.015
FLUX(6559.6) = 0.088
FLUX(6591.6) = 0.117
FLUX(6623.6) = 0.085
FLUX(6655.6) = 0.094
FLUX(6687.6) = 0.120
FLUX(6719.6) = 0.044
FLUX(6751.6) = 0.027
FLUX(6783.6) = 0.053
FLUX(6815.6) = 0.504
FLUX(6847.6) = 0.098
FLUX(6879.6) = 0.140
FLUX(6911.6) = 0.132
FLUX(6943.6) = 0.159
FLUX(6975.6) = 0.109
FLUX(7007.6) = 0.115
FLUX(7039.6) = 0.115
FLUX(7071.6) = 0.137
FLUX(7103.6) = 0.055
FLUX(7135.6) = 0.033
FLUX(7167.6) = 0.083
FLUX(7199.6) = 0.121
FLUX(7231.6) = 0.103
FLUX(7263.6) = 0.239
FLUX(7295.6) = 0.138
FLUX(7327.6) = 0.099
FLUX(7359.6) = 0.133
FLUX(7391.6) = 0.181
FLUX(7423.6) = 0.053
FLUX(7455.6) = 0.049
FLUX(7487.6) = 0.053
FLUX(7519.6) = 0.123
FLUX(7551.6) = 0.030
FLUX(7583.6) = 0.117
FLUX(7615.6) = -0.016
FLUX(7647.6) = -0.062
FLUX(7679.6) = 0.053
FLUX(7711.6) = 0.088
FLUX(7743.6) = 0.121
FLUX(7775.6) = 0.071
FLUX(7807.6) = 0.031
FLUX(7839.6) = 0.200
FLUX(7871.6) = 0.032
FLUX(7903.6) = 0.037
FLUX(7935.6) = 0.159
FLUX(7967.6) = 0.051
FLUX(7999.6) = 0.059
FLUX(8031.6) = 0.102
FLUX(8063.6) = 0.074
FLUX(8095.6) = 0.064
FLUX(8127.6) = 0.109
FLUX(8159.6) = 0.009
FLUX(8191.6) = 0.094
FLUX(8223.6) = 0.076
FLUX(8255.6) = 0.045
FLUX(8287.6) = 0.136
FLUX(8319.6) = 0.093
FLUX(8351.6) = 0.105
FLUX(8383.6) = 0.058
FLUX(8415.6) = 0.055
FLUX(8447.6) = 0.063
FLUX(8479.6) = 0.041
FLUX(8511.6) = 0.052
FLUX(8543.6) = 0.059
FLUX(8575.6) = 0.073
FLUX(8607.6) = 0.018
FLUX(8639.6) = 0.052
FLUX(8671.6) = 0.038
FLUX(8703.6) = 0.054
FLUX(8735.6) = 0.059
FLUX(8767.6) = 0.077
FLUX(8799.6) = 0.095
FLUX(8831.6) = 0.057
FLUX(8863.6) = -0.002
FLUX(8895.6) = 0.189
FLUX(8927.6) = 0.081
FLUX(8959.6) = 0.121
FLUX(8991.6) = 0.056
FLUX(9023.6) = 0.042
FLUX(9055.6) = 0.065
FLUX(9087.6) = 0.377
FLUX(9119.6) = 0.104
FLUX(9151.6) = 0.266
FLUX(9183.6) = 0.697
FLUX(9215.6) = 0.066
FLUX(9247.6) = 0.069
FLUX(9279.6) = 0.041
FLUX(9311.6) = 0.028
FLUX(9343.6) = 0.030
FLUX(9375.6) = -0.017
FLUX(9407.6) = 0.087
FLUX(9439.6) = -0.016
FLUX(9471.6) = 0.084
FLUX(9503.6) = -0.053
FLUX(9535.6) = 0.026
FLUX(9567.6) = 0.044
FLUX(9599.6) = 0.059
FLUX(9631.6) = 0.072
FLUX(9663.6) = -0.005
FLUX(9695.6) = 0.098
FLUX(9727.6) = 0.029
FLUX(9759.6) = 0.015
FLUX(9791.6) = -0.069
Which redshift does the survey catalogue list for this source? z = 0.83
